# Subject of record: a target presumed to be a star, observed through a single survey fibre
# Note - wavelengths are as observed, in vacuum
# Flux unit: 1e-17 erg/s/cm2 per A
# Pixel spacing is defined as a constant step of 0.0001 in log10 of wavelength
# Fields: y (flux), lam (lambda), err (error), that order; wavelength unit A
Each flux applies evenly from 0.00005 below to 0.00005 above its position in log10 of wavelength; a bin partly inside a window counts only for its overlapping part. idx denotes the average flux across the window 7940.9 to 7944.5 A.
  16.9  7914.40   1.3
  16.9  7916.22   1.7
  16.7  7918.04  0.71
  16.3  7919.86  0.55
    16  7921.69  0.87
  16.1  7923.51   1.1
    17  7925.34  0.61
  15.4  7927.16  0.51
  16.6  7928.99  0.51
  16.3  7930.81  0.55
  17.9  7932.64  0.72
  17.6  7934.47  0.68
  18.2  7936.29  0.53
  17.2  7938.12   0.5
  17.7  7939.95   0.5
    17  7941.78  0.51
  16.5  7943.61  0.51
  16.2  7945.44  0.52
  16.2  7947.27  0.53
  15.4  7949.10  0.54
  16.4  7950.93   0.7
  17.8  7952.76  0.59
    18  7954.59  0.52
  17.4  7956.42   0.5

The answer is 16.7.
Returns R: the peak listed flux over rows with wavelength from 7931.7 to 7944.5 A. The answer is 18.2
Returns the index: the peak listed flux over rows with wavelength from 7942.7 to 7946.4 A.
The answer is 16.5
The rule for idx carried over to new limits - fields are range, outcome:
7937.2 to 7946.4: 16.9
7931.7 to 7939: 17.7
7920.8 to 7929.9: 16.2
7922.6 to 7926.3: 16.5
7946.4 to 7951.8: 16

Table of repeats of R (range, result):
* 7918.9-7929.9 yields 17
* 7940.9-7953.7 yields 17.8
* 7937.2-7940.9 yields 17.7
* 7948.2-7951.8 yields 16.4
